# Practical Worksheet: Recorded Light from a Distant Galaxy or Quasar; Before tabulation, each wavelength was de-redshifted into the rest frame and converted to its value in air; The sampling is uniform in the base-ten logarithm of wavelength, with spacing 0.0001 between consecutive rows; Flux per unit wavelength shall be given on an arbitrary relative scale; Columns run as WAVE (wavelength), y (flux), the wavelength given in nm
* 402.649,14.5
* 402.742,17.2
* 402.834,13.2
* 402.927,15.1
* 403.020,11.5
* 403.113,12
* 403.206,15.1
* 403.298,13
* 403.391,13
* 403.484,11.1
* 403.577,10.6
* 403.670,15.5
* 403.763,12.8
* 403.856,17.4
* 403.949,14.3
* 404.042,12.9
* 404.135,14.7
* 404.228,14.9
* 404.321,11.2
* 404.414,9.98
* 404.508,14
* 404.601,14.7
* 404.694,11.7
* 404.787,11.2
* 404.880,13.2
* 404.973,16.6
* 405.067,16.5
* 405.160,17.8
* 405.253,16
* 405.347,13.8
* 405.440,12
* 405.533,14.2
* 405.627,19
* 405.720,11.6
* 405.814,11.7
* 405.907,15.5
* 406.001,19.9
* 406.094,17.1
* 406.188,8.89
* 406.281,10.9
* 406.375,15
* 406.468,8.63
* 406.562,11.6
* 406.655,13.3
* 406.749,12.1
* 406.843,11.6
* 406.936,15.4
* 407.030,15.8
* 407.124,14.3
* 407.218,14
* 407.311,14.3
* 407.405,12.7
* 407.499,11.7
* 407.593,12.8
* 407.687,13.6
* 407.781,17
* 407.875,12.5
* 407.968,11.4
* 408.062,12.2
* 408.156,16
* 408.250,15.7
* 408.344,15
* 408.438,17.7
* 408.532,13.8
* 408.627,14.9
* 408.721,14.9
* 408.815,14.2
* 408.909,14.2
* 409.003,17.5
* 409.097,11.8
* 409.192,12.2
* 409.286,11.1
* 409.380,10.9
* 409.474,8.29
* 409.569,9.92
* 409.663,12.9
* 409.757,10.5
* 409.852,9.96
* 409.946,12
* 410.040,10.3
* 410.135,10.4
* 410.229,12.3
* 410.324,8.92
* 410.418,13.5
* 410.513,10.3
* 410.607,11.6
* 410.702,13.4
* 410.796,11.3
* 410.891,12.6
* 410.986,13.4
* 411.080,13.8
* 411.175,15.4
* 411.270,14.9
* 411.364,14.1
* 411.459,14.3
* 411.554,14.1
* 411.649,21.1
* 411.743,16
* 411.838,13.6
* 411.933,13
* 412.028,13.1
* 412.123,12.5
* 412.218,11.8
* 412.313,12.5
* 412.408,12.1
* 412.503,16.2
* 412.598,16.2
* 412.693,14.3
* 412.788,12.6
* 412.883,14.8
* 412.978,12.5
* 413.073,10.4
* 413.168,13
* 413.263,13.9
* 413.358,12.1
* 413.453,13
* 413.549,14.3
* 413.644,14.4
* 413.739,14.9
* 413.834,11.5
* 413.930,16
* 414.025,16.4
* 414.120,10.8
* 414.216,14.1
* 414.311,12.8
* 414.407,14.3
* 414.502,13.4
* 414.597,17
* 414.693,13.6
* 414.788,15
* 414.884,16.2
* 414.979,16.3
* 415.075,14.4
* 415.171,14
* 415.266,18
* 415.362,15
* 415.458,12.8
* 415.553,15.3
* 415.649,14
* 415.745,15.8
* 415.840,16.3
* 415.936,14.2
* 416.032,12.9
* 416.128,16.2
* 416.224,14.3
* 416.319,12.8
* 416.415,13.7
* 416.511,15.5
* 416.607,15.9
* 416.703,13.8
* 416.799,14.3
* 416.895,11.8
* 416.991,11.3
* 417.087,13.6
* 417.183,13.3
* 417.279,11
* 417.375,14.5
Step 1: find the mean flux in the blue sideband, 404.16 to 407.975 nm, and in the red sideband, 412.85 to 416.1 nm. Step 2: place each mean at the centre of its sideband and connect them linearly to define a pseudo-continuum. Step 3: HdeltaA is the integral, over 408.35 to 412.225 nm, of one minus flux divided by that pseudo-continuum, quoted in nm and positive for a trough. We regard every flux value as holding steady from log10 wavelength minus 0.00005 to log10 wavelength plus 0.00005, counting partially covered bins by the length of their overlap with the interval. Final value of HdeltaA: 0.261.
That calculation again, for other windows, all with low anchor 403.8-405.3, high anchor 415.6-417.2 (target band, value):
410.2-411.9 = 0.065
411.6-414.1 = 0.042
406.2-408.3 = 0.139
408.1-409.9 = 0.118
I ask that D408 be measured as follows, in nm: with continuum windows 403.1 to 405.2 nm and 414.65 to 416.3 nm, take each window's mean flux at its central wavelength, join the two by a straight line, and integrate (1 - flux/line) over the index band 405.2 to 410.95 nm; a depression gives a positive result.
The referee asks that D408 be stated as 0.408 nm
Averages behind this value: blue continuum 13.7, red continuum 14.9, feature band 13.1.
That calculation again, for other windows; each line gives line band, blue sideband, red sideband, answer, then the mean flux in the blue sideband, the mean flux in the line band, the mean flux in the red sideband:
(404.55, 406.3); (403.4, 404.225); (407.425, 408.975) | -0.06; 13.7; 14.4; 14.2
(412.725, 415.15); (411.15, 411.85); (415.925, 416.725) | 0.17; 15.5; 13.9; 14.4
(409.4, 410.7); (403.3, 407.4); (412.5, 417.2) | 0.28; 13.7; 10.9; 14.2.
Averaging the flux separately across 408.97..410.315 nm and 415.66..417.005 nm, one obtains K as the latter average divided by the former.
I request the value 1.26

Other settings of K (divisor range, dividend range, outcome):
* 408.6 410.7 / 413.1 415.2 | 1.18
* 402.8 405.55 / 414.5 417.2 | 1.06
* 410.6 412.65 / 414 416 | 1.05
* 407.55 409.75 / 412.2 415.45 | 1.05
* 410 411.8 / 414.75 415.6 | 1.15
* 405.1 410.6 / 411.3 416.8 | 1.08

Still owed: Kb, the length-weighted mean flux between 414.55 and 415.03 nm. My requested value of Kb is 15.6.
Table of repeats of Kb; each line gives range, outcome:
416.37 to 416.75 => 14.7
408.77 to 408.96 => 14.3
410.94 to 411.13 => 13.6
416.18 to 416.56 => 14.1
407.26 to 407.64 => 12.9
